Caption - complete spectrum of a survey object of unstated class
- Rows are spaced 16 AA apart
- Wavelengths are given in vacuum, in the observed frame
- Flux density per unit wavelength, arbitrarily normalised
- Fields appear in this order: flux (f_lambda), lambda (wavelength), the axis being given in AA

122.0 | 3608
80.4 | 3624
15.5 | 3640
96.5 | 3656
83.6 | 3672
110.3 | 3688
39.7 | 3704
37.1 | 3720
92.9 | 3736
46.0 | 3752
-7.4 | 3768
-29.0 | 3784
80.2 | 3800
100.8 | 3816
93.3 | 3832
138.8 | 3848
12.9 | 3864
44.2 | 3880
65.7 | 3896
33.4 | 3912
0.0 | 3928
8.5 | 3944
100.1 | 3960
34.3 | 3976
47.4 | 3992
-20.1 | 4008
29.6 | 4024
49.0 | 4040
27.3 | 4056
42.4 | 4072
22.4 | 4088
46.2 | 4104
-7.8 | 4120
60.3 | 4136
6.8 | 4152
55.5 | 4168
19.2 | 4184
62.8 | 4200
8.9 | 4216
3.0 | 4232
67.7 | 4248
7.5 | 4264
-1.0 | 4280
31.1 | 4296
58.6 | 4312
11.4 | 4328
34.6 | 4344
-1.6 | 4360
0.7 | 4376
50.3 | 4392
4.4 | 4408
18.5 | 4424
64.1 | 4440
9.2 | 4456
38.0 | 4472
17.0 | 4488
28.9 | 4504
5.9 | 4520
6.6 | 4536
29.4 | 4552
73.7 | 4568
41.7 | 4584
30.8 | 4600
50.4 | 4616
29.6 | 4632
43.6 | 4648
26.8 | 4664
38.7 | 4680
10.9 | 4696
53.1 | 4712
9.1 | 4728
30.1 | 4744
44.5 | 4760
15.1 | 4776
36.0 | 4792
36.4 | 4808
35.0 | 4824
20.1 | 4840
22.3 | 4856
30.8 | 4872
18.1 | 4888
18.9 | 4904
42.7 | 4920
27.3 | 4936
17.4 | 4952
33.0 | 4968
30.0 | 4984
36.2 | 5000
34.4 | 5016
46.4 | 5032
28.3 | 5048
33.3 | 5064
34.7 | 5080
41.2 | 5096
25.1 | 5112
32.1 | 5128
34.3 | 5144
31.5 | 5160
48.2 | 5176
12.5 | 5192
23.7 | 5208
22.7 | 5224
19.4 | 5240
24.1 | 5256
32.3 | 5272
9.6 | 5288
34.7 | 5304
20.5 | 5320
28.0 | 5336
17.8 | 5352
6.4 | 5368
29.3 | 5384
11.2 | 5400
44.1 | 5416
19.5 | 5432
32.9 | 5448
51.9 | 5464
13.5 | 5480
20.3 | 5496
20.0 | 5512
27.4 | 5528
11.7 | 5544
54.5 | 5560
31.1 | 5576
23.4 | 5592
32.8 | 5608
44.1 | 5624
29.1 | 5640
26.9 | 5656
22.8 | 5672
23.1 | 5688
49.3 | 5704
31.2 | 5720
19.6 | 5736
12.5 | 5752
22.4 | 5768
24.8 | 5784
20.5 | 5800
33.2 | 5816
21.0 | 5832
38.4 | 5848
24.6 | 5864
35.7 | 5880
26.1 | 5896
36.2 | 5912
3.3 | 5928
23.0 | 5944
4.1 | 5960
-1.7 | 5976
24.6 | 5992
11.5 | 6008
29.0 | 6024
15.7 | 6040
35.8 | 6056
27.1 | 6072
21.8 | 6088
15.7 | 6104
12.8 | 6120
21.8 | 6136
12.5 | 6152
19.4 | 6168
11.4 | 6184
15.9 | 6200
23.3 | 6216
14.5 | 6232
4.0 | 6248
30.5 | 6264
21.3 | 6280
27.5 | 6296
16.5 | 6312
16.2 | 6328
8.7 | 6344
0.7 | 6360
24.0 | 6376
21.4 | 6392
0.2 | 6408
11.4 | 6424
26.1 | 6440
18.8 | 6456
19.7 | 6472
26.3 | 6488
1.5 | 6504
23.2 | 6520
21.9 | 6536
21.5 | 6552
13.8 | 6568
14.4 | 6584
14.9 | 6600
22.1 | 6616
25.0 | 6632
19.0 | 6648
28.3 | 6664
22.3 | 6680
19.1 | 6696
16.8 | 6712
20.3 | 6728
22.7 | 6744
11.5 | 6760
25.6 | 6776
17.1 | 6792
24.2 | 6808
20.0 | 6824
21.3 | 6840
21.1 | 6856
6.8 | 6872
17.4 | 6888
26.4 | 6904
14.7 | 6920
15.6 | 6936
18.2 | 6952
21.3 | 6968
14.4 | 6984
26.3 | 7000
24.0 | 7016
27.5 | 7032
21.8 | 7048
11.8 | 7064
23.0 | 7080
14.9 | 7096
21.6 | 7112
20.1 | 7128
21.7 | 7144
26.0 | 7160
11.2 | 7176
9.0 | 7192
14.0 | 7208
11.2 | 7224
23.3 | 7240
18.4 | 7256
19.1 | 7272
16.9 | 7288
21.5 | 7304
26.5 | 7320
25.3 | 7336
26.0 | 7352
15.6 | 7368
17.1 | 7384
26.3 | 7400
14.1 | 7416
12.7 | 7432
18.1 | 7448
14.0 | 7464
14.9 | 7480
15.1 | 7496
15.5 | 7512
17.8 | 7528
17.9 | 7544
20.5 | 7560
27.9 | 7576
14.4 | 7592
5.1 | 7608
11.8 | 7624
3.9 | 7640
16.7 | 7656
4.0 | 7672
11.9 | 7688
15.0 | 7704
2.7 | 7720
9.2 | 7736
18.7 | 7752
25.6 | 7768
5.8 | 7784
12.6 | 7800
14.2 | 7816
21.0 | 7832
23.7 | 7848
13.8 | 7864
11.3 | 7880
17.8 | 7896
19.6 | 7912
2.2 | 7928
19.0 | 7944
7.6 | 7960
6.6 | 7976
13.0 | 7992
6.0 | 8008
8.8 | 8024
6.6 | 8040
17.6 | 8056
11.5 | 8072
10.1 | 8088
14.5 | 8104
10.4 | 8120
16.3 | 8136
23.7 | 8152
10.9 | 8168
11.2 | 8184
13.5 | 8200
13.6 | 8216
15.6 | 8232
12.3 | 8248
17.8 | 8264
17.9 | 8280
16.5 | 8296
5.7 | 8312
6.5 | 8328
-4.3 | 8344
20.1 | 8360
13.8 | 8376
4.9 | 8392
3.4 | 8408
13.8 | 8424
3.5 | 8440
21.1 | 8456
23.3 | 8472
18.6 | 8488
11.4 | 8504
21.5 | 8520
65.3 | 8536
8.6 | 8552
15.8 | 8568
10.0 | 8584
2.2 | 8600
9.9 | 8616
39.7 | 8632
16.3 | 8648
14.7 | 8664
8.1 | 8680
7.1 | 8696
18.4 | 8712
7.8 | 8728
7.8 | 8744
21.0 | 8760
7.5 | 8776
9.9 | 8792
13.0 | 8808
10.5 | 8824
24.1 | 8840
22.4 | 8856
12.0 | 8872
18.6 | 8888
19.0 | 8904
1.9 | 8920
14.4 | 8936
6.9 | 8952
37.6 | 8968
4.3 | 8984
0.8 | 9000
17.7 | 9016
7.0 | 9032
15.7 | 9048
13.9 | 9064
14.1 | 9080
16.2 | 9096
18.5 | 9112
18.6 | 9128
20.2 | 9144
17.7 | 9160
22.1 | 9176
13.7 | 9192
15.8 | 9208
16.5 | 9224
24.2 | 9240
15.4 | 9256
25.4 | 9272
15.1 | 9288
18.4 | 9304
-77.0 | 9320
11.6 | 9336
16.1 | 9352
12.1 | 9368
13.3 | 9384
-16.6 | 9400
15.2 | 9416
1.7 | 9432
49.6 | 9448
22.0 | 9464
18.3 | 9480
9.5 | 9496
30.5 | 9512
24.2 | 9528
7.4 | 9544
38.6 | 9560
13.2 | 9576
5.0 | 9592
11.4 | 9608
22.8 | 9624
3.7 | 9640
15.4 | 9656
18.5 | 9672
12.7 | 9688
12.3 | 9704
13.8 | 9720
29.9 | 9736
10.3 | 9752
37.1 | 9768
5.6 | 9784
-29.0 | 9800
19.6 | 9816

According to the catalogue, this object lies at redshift 1.29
